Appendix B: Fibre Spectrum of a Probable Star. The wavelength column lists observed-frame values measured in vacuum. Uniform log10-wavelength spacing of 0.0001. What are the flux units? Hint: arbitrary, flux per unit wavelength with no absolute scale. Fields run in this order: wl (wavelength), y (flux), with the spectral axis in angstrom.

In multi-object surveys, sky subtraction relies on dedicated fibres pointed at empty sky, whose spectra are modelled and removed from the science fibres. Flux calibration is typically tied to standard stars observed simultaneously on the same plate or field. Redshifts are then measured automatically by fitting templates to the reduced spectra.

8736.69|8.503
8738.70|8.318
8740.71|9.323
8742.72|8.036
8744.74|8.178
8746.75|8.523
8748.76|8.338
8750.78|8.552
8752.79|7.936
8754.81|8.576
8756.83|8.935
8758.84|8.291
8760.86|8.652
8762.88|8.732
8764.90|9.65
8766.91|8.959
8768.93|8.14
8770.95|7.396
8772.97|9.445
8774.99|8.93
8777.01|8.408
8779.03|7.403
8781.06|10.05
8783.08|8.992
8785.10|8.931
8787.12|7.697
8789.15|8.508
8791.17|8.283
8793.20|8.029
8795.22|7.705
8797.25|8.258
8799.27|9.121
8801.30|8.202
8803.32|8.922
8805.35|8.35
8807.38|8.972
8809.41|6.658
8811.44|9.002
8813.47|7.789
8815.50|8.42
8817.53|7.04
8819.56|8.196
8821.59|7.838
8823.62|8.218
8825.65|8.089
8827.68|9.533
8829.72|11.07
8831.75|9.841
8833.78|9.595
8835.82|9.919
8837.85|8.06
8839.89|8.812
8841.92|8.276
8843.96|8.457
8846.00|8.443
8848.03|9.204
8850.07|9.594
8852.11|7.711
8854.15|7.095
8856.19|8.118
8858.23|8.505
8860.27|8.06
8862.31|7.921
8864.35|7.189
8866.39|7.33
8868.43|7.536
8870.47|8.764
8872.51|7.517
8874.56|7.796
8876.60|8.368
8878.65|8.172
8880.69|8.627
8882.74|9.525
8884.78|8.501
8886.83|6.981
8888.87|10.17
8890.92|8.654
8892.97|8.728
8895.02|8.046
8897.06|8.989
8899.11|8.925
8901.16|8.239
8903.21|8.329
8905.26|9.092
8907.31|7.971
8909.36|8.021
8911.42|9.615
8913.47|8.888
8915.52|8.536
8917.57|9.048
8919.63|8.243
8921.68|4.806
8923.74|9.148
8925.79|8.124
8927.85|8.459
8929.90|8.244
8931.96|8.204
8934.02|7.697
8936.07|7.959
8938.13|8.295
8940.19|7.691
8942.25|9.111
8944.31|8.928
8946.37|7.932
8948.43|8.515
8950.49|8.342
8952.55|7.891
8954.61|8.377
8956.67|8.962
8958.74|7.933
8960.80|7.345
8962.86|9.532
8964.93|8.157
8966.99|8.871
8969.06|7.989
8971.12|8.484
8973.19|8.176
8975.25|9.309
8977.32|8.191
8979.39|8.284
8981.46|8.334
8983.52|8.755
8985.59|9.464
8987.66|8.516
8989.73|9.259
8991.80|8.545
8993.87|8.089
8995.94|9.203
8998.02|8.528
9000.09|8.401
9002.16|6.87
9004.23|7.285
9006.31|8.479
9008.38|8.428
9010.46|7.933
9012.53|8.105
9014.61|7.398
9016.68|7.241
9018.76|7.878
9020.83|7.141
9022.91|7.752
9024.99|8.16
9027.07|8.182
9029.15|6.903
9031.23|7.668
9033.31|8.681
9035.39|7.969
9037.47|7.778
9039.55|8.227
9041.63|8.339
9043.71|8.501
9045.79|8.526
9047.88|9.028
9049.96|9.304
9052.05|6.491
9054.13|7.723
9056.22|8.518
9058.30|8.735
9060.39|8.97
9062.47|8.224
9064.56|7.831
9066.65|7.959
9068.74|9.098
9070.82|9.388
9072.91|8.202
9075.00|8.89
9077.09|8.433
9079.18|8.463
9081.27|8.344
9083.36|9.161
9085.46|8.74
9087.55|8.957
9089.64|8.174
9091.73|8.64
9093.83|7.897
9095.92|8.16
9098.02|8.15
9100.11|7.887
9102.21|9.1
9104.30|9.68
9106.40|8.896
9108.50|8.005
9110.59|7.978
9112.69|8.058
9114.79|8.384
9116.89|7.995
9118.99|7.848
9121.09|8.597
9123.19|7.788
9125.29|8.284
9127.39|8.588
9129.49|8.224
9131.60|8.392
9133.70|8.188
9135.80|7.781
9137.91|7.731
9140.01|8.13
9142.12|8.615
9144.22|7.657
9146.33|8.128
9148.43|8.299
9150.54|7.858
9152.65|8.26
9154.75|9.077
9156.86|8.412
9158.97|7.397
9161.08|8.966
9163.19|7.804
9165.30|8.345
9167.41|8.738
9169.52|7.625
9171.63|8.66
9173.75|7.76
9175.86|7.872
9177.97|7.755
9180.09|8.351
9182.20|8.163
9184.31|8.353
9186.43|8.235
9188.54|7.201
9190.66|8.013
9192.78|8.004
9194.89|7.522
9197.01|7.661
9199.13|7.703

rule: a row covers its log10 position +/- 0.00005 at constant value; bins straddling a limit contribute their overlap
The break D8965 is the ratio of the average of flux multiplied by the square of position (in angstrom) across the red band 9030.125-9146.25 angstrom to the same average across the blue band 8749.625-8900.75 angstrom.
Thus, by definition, 1.04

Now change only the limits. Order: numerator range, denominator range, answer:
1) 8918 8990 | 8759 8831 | 1.01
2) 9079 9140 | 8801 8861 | 1.04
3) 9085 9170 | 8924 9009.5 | 1.02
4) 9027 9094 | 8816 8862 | 1.02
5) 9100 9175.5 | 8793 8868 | 1.05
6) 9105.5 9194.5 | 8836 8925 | 1.04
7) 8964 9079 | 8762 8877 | 1.03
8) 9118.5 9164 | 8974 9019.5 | 1.02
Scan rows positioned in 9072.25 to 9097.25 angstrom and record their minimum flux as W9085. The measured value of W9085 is 7.897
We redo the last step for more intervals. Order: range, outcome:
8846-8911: 6.981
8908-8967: 4.806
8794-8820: 6.658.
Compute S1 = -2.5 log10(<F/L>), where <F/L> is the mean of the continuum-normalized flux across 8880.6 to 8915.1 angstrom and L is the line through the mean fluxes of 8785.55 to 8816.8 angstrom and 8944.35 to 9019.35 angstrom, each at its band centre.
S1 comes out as -0.05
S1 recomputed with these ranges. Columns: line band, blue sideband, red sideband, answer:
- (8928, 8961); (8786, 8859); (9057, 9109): 0.04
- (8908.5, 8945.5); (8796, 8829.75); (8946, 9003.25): 0.02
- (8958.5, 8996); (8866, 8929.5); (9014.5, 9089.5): -0.03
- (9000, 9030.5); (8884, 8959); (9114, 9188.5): 0.08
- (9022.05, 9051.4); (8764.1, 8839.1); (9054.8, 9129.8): 0.04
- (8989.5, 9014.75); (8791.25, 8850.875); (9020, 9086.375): 0.02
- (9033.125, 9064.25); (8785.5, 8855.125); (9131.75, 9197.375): -0.01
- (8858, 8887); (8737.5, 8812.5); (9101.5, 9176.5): 0.05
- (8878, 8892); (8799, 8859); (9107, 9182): -0.02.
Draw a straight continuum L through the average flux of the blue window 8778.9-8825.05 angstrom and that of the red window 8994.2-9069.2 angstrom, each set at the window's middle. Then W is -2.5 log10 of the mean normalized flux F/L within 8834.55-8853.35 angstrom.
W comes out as -0.06 mag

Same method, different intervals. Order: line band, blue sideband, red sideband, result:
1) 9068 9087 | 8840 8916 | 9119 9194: -0.07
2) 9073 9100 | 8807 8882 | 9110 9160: -0.04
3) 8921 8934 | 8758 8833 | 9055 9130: 0.08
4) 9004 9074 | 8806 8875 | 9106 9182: 0.01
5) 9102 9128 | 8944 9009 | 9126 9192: -0.02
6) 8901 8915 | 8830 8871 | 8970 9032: -0.03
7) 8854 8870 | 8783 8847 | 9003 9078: 0.09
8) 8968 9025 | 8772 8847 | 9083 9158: 0.03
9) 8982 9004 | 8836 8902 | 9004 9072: -0.04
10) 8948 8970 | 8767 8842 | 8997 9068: -0.02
